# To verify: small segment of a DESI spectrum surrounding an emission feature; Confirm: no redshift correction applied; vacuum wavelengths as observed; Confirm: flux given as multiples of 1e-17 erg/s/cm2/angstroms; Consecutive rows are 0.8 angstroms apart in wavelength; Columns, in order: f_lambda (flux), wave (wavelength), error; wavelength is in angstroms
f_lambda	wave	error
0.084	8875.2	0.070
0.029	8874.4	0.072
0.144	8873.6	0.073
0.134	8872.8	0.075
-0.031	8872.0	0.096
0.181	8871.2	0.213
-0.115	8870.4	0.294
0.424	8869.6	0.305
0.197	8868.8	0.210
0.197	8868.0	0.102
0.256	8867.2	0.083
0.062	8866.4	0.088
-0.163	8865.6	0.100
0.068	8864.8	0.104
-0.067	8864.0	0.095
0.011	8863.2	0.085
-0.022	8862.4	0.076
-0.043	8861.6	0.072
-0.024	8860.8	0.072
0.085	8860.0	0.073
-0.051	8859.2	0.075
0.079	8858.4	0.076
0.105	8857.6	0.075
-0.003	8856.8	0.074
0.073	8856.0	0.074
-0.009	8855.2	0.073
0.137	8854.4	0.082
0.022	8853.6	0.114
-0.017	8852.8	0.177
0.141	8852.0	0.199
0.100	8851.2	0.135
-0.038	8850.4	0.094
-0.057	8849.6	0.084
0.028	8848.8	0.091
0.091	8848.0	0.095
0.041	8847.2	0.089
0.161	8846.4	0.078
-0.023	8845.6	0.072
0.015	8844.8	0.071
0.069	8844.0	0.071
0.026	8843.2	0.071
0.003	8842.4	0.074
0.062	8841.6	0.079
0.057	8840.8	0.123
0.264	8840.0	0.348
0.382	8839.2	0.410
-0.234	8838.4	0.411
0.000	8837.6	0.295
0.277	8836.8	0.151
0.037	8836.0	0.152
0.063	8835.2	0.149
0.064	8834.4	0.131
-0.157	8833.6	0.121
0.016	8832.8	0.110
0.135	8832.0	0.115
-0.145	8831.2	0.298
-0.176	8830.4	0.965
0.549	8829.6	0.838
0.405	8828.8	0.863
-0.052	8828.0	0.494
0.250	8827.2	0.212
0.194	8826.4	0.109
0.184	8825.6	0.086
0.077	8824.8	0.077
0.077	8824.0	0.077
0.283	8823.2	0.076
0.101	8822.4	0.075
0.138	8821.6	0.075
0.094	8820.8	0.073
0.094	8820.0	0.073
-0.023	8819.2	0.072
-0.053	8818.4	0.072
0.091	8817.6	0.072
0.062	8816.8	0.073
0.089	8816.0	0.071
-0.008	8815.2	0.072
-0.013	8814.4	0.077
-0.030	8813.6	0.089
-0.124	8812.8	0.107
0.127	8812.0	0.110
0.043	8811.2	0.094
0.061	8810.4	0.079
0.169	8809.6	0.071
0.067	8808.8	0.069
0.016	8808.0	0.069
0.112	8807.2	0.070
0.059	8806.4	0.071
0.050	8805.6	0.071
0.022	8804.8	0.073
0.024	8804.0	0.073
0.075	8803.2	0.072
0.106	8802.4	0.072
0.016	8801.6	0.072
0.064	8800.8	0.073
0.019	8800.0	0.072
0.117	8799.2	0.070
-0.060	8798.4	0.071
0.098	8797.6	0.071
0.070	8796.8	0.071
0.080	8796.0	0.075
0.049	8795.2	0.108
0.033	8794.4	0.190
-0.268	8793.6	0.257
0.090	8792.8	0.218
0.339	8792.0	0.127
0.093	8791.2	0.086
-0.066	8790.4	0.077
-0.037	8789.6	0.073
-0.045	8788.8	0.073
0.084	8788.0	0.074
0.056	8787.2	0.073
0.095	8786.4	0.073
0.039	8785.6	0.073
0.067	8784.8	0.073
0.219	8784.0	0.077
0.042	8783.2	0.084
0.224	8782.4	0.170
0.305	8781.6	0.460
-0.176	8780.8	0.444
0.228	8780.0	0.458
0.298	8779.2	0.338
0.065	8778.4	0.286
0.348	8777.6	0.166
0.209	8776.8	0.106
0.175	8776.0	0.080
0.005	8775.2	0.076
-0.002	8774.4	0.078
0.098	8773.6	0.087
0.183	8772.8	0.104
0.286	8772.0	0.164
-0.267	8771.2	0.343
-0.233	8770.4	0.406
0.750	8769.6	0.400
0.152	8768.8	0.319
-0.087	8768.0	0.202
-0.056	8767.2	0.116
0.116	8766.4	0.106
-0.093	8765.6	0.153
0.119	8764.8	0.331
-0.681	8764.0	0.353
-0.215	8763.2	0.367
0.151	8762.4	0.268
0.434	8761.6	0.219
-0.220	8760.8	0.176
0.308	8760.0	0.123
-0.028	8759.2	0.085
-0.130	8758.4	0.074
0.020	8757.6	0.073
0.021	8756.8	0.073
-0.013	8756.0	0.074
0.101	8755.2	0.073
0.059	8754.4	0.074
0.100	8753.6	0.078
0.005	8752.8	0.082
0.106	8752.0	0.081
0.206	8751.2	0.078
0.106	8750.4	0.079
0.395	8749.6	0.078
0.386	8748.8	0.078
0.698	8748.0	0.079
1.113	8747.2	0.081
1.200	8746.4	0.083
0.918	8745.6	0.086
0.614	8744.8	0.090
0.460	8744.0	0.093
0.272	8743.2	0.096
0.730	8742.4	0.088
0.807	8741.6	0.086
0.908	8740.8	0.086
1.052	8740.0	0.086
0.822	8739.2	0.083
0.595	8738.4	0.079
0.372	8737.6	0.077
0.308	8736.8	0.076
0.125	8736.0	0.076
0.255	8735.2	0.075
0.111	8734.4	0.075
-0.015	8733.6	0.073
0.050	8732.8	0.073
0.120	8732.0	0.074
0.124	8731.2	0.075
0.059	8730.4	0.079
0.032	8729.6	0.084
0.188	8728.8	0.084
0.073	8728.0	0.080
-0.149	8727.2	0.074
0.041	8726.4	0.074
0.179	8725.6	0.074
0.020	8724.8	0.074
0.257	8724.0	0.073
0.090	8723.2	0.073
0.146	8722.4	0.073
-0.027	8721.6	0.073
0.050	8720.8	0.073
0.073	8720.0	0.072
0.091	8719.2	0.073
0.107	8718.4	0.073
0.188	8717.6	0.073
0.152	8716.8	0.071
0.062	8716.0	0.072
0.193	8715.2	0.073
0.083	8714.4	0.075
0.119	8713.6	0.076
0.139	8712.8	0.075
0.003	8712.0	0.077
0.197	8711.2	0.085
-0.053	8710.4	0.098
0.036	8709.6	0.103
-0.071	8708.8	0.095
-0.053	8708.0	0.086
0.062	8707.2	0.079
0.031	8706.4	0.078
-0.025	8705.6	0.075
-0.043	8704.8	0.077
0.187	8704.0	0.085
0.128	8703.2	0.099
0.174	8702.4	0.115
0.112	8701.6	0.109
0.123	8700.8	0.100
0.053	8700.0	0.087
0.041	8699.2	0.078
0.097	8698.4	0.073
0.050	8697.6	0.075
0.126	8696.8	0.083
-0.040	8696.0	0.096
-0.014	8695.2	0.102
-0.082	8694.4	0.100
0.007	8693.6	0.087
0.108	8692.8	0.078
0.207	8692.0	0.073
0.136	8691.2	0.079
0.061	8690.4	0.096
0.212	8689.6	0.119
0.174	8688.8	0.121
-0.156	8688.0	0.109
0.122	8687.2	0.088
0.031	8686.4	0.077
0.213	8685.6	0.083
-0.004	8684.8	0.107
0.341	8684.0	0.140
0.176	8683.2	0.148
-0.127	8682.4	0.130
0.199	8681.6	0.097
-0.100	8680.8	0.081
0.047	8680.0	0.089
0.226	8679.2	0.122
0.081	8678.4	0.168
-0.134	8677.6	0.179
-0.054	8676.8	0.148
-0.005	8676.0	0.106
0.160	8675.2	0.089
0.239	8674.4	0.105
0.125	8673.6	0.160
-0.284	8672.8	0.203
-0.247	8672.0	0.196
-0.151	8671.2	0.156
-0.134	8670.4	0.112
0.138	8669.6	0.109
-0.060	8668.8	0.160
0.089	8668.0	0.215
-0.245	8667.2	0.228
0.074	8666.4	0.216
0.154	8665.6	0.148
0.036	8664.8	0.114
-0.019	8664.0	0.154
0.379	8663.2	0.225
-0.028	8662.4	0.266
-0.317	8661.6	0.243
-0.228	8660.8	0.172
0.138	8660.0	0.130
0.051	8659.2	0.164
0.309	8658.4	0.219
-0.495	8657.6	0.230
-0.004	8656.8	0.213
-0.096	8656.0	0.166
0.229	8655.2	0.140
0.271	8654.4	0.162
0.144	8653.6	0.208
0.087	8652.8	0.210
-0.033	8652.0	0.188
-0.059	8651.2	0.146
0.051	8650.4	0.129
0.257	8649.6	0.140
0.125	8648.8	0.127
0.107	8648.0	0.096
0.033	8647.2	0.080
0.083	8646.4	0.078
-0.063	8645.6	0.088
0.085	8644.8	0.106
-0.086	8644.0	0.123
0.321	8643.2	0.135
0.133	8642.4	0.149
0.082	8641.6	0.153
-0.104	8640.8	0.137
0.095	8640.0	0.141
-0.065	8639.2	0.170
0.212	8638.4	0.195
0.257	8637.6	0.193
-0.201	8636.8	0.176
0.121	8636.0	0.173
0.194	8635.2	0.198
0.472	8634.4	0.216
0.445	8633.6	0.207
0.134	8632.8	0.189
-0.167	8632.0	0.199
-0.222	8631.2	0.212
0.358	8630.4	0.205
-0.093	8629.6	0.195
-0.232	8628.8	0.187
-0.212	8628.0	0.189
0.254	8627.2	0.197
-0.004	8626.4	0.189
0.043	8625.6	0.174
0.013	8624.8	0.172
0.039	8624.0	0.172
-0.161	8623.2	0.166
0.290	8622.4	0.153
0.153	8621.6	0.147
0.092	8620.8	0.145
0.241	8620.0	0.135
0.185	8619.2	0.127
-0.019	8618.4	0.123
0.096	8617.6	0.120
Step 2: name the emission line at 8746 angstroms [O II]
